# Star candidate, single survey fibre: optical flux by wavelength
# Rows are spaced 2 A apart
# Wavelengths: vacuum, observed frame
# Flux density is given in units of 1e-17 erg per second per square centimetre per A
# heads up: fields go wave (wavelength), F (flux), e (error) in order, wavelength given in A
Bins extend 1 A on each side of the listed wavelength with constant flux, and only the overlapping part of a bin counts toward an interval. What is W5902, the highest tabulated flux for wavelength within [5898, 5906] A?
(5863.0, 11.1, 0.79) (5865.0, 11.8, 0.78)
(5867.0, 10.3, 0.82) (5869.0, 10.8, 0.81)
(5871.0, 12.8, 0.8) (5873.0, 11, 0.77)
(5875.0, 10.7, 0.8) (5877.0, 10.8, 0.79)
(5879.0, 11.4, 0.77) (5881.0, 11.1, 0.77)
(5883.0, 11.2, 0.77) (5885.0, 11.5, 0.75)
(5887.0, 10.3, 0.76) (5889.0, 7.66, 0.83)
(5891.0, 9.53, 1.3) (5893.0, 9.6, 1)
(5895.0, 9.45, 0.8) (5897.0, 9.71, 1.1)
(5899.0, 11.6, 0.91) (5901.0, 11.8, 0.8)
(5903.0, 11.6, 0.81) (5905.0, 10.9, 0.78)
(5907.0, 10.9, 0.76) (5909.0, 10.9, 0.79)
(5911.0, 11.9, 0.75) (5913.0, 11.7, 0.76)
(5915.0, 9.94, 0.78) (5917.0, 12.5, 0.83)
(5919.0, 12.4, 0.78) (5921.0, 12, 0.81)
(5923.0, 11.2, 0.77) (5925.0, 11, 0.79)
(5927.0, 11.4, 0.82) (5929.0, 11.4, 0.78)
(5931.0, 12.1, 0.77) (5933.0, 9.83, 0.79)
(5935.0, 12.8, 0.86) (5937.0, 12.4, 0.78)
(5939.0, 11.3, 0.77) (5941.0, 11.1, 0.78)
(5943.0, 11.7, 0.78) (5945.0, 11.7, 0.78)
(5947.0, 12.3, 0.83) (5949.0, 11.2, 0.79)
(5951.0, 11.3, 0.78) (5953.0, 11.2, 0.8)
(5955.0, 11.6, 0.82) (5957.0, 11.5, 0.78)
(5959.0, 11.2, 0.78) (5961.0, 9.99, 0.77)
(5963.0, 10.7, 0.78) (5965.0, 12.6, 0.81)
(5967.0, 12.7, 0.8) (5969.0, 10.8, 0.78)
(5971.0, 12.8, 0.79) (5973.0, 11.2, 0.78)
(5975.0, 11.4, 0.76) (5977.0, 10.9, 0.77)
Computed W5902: 11.8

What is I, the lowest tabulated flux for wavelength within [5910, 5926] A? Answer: 9.94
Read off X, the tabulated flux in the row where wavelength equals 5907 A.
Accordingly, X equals 10.9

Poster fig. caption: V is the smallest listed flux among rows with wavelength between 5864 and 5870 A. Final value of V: 10.3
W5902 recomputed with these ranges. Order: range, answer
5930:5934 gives 12.1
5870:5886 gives 12.8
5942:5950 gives 12.3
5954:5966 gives 12.6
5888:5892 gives 9.53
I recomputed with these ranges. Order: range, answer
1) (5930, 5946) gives 9.83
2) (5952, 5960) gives 11.2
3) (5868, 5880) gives 10.7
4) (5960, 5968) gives 9.99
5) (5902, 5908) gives 10.9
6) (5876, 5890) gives 7.66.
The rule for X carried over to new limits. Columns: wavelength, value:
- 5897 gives 9.71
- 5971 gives 12.8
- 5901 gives 11.8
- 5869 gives 10.8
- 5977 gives 10.9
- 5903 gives 11.6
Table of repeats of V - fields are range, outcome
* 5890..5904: 9.45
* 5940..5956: 11.1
